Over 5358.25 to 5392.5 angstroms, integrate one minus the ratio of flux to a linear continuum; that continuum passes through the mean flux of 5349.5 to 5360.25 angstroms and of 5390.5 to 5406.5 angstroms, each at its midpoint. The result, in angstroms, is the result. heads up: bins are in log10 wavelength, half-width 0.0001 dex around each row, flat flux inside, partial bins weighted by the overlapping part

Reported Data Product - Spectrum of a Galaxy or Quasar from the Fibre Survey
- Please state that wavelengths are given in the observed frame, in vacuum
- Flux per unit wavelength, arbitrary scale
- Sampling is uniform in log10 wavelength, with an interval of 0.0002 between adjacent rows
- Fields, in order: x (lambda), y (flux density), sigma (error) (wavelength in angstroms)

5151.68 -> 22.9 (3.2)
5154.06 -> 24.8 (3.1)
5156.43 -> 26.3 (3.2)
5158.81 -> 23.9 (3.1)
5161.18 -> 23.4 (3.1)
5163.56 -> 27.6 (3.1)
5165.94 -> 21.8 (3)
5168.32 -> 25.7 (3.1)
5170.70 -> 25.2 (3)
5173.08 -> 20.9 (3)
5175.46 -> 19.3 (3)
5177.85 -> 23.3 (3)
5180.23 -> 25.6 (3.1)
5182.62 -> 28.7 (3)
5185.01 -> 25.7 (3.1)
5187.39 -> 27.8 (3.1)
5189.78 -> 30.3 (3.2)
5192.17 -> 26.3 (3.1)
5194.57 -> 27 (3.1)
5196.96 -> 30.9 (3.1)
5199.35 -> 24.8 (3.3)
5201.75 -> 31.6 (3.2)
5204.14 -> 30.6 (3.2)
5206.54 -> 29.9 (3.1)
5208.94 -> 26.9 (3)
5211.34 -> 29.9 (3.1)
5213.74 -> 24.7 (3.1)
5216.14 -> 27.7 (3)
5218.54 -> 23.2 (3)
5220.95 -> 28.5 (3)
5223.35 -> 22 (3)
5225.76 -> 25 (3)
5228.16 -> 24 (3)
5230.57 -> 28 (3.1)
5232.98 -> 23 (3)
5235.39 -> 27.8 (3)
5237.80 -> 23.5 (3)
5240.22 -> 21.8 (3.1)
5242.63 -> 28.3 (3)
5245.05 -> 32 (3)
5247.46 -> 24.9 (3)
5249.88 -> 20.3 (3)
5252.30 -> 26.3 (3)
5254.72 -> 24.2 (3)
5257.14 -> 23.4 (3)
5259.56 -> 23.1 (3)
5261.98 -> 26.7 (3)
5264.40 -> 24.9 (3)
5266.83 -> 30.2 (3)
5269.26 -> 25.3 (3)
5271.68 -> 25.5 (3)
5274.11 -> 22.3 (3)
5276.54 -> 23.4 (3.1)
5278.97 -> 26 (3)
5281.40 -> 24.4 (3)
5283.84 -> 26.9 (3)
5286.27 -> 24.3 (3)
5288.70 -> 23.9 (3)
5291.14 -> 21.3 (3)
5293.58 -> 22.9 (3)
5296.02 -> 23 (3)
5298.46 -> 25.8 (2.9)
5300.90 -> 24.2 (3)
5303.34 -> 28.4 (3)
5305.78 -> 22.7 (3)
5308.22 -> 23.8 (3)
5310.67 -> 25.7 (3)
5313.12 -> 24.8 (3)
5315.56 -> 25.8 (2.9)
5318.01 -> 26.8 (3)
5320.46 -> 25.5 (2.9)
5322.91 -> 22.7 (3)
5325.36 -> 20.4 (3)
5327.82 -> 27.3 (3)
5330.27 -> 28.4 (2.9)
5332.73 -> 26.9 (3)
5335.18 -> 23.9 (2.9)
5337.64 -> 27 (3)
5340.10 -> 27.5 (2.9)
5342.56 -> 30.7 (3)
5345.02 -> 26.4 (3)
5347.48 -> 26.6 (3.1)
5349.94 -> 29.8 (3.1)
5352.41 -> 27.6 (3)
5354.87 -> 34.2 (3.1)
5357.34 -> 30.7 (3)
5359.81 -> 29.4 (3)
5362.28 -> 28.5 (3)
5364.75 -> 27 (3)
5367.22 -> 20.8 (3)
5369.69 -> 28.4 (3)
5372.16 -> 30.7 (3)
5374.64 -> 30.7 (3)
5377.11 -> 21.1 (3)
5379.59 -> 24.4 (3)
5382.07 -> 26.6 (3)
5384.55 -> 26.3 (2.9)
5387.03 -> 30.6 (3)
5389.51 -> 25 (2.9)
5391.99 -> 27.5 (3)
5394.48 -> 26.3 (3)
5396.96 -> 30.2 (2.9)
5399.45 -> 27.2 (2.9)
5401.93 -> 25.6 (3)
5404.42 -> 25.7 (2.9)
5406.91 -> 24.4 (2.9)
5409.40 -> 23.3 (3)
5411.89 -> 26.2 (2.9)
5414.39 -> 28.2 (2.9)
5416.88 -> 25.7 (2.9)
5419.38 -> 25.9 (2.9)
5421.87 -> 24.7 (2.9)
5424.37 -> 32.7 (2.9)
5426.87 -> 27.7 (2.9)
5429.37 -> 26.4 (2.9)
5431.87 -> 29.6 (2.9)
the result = 2.2 angstroms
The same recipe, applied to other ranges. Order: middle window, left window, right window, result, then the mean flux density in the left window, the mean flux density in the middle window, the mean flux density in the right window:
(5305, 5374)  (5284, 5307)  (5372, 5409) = -4.1 angstroms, 24.2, 26.9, 26.6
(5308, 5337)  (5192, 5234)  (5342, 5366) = 3.4 angstroms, 26.9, 25.2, 29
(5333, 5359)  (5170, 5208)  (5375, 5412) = -2.1 angstroms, 26.8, 28.4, 26.1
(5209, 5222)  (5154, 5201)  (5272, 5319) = -0.8 angstroms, 25.5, 26.8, 24.6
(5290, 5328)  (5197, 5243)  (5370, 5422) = 3.1 angstroms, 26.5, 24.4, 26.6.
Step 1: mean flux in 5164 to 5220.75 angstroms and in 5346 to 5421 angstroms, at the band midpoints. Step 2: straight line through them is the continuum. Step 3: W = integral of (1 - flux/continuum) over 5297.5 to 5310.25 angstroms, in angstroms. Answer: 0.9 angstroms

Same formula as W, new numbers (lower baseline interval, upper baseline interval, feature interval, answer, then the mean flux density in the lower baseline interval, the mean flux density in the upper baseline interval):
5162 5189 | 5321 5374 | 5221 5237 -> 0.2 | 24.8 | 27.4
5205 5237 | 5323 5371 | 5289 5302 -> 1.7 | 26.2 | 27.3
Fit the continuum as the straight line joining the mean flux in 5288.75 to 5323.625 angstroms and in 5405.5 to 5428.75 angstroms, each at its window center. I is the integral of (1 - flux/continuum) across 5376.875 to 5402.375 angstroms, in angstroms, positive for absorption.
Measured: -0.6 angstroms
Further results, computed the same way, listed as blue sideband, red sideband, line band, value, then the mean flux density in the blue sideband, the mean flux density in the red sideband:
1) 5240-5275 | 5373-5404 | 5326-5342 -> -0.32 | 25.4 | 26.8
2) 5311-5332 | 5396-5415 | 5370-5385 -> -0.50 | 25.3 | 26.2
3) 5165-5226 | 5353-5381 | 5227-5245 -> 0.70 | 26.3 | 27.8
